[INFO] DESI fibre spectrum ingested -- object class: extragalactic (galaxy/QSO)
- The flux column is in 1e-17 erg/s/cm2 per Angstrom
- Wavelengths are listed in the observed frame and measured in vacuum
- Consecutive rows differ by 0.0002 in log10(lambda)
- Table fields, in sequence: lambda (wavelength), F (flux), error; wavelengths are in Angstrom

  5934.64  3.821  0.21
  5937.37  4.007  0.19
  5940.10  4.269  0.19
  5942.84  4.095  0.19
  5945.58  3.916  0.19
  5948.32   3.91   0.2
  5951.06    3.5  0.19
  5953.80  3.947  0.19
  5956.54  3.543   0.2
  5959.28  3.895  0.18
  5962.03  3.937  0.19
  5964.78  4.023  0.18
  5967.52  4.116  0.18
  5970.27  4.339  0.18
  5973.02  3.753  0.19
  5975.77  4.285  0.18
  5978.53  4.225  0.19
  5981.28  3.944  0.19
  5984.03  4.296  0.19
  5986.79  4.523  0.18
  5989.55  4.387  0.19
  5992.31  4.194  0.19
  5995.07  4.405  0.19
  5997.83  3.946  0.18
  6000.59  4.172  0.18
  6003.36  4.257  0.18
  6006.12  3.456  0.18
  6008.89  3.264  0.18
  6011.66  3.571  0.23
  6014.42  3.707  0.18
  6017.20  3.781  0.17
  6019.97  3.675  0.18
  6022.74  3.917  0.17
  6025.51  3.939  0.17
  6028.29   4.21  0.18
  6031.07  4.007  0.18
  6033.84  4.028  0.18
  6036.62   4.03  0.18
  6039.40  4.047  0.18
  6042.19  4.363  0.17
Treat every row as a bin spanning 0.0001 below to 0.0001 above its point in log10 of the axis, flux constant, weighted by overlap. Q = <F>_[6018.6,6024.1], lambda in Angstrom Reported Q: 3.8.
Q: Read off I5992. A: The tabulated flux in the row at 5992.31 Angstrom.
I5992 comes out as 4.194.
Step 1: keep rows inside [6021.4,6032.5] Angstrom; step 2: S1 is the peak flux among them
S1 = 4.21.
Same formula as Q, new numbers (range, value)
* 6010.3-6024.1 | 3.73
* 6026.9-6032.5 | 4.11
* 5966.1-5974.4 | 4.07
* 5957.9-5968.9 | 3.99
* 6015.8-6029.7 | 3.9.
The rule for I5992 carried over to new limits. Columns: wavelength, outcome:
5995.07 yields 4.405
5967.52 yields 4.116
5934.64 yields 3.821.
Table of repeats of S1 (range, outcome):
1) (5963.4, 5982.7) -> 4.339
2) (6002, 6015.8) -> 4.257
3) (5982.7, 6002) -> 4.523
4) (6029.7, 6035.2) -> 4.028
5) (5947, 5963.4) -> 3.947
